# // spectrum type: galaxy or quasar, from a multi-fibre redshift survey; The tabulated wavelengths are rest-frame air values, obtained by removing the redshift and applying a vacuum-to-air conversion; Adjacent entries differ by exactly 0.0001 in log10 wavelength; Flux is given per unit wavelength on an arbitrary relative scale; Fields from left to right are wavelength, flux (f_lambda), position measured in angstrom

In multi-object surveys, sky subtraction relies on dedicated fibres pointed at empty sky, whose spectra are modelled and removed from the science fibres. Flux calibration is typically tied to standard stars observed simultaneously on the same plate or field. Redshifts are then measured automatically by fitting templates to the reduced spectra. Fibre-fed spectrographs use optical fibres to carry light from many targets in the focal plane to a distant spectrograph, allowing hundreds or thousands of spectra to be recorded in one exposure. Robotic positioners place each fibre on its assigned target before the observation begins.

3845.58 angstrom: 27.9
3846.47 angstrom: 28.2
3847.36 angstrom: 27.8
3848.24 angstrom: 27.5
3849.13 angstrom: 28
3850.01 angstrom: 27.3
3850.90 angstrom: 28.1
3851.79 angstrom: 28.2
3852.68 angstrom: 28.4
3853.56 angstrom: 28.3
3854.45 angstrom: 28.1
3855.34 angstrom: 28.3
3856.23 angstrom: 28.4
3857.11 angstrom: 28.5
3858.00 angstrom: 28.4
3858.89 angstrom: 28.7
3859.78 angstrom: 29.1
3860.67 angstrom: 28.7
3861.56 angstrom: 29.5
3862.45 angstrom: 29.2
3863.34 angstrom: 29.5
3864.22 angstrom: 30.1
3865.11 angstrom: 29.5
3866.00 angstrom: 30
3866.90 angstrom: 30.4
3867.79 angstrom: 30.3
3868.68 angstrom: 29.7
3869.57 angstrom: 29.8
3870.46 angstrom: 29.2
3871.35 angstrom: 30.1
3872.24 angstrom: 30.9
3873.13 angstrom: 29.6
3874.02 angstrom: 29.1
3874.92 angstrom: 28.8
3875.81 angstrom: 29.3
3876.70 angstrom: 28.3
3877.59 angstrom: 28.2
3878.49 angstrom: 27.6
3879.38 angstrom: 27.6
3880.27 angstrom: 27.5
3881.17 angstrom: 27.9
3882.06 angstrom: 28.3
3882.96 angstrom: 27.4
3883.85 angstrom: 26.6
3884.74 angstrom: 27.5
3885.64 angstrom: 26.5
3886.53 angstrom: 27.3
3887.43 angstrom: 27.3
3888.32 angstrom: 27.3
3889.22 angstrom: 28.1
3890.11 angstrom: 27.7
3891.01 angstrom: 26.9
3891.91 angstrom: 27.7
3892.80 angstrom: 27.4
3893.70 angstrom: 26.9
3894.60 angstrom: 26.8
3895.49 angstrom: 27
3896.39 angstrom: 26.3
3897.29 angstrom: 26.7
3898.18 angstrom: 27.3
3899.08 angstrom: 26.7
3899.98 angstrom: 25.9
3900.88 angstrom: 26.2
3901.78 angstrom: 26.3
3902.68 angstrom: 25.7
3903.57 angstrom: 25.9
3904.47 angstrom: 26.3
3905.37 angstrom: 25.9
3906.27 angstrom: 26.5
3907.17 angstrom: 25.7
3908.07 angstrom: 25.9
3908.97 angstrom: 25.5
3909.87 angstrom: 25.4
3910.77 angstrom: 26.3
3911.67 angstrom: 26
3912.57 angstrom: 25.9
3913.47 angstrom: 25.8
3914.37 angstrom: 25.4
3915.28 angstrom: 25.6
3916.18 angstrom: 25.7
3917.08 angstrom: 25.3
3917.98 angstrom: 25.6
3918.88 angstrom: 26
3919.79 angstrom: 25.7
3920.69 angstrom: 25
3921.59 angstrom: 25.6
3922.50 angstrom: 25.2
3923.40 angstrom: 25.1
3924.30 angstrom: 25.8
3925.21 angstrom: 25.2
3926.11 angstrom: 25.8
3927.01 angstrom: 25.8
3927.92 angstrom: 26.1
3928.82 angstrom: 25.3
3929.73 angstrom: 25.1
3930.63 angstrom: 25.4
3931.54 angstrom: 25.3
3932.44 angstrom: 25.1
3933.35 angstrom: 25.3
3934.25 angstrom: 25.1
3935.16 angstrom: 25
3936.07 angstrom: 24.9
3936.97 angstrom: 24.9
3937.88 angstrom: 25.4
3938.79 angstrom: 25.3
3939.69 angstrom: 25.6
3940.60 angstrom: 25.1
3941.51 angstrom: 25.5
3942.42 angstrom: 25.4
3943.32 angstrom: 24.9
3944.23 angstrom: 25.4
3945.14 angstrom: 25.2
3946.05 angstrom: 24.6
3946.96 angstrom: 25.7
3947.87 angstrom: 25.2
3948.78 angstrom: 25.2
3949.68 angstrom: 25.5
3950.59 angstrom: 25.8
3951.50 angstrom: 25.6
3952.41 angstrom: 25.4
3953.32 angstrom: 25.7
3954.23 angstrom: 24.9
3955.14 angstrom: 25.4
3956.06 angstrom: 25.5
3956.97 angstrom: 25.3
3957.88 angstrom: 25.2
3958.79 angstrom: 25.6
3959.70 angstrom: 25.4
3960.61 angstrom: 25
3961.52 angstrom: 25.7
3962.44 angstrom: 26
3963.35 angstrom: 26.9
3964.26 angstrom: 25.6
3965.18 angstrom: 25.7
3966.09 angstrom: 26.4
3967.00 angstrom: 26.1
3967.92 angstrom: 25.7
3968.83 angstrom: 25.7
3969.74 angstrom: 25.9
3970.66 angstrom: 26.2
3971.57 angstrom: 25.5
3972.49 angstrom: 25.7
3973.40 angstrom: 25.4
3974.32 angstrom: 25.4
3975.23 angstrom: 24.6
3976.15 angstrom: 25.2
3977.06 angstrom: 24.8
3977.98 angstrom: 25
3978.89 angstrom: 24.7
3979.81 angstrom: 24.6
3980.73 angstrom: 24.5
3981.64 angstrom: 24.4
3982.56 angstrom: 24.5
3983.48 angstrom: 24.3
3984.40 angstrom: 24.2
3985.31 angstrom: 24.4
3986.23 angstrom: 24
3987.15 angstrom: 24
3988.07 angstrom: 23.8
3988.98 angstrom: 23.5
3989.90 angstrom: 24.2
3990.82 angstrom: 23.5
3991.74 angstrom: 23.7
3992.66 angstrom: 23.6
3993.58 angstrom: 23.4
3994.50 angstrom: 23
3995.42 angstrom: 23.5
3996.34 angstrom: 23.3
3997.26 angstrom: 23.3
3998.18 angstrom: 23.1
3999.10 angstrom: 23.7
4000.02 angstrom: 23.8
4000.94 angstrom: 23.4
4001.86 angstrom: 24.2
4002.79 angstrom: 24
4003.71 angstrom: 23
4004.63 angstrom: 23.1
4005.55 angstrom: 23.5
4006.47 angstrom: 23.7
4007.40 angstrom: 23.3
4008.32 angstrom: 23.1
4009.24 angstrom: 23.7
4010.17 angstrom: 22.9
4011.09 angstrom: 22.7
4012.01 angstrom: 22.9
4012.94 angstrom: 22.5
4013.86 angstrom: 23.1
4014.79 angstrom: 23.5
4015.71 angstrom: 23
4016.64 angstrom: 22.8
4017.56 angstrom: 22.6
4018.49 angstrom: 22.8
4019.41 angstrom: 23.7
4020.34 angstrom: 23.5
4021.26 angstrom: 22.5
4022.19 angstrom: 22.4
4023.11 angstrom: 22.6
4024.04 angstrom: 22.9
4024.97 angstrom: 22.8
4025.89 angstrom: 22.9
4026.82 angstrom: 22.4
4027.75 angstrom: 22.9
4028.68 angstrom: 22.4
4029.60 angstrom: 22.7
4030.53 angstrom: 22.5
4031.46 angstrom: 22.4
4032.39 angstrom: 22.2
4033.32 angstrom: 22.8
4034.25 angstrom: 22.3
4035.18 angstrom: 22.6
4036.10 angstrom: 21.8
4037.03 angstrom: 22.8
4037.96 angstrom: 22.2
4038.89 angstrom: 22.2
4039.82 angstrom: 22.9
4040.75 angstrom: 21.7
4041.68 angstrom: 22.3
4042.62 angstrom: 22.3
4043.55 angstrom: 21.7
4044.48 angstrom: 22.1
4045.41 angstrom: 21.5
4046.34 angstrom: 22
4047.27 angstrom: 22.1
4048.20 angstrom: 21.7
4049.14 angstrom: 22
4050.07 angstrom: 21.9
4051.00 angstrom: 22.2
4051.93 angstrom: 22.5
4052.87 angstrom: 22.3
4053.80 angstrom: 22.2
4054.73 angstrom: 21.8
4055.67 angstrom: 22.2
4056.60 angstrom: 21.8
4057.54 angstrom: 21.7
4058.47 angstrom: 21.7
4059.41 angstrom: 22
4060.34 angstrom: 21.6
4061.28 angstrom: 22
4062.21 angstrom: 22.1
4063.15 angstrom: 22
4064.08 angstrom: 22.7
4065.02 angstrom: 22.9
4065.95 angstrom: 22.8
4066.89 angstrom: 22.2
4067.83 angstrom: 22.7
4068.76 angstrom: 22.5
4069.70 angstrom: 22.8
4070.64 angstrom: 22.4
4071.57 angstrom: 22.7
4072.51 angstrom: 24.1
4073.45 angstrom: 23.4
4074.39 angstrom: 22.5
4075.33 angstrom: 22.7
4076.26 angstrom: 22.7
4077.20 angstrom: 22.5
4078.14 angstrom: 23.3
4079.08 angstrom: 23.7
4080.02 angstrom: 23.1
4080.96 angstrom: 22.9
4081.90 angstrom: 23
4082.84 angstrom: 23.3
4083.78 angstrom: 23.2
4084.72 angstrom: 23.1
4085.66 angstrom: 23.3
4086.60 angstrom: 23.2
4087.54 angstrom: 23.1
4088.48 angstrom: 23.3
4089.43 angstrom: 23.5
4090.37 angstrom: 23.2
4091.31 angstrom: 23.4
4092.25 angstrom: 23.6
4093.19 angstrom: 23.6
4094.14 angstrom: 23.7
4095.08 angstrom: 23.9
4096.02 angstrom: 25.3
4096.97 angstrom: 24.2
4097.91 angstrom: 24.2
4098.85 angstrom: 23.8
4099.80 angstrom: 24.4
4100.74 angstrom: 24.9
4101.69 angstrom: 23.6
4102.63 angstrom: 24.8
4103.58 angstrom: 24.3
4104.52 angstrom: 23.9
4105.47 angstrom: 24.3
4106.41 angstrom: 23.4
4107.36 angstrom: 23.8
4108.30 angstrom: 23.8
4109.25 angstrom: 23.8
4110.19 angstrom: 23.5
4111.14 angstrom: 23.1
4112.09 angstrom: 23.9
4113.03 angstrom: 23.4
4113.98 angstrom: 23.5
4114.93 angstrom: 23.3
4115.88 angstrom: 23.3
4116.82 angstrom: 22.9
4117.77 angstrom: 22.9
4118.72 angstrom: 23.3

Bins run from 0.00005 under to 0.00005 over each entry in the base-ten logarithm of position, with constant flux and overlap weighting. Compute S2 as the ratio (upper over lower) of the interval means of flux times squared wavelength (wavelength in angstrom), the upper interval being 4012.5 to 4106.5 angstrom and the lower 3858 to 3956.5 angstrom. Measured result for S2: 0.9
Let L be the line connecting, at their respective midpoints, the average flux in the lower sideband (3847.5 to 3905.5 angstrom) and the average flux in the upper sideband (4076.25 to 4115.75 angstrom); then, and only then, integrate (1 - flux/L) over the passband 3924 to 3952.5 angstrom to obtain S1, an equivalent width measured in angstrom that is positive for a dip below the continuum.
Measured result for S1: 1.6 angstrom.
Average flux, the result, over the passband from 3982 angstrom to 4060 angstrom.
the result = 22.9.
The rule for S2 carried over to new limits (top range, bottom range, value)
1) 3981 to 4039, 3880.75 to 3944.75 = 0.94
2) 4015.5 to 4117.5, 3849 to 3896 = 0.89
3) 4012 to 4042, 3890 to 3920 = 0.92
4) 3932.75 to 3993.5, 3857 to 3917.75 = 0.95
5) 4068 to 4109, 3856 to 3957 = 0.96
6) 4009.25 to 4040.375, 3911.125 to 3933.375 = 0.94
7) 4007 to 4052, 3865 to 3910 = 0.88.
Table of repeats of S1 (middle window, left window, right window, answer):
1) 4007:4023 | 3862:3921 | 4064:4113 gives 1.2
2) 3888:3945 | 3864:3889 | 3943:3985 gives 2.6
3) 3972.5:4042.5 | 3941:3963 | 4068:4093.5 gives 3.0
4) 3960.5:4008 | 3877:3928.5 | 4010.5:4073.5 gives -0.7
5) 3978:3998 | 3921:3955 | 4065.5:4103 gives 0.6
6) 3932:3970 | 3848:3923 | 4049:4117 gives 0.9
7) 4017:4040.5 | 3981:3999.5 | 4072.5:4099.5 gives 1.0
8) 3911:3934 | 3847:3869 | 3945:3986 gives 1.0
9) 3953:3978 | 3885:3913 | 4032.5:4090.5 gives -0.7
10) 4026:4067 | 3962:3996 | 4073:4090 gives 2.5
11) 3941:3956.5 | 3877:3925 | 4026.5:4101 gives 0.0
